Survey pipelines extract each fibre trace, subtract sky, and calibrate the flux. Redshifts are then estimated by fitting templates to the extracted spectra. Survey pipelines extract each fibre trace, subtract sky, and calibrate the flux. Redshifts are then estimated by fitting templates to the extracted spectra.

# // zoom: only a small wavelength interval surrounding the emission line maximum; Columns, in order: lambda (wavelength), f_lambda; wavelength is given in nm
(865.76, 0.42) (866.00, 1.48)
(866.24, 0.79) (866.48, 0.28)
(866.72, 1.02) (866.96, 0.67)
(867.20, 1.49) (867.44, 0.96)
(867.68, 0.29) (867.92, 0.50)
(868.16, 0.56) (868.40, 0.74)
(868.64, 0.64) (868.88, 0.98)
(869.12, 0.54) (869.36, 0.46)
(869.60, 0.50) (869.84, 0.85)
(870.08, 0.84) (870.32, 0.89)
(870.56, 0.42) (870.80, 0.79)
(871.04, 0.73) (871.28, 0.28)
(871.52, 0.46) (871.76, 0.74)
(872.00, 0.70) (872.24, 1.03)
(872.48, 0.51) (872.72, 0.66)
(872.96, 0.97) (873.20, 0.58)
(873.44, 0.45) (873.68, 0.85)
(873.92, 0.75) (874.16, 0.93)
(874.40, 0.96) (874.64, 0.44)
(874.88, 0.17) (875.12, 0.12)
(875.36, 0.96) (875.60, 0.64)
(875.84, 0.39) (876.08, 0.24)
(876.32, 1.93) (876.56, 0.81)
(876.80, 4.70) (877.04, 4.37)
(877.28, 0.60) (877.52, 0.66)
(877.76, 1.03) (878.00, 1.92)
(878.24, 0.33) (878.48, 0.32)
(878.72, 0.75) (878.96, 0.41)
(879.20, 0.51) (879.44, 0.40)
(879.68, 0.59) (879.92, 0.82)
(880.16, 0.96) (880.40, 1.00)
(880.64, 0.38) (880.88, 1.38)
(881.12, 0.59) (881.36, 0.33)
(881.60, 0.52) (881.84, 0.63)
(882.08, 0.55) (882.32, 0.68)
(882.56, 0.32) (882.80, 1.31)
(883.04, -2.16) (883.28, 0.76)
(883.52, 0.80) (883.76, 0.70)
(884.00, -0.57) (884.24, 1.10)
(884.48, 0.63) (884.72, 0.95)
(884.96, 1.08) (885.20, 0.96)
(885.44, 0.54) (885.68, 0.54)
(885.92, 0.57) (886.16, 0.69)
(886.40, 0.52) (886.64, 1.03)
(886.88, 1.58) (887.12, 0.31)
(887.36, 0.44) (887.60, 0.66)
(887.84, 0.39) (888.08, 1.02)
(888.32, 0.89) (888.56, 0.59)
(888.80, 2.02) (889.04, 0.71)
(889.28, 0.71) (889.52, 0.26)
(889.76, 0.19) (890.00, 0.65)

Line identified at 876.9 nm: H-beta 4861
